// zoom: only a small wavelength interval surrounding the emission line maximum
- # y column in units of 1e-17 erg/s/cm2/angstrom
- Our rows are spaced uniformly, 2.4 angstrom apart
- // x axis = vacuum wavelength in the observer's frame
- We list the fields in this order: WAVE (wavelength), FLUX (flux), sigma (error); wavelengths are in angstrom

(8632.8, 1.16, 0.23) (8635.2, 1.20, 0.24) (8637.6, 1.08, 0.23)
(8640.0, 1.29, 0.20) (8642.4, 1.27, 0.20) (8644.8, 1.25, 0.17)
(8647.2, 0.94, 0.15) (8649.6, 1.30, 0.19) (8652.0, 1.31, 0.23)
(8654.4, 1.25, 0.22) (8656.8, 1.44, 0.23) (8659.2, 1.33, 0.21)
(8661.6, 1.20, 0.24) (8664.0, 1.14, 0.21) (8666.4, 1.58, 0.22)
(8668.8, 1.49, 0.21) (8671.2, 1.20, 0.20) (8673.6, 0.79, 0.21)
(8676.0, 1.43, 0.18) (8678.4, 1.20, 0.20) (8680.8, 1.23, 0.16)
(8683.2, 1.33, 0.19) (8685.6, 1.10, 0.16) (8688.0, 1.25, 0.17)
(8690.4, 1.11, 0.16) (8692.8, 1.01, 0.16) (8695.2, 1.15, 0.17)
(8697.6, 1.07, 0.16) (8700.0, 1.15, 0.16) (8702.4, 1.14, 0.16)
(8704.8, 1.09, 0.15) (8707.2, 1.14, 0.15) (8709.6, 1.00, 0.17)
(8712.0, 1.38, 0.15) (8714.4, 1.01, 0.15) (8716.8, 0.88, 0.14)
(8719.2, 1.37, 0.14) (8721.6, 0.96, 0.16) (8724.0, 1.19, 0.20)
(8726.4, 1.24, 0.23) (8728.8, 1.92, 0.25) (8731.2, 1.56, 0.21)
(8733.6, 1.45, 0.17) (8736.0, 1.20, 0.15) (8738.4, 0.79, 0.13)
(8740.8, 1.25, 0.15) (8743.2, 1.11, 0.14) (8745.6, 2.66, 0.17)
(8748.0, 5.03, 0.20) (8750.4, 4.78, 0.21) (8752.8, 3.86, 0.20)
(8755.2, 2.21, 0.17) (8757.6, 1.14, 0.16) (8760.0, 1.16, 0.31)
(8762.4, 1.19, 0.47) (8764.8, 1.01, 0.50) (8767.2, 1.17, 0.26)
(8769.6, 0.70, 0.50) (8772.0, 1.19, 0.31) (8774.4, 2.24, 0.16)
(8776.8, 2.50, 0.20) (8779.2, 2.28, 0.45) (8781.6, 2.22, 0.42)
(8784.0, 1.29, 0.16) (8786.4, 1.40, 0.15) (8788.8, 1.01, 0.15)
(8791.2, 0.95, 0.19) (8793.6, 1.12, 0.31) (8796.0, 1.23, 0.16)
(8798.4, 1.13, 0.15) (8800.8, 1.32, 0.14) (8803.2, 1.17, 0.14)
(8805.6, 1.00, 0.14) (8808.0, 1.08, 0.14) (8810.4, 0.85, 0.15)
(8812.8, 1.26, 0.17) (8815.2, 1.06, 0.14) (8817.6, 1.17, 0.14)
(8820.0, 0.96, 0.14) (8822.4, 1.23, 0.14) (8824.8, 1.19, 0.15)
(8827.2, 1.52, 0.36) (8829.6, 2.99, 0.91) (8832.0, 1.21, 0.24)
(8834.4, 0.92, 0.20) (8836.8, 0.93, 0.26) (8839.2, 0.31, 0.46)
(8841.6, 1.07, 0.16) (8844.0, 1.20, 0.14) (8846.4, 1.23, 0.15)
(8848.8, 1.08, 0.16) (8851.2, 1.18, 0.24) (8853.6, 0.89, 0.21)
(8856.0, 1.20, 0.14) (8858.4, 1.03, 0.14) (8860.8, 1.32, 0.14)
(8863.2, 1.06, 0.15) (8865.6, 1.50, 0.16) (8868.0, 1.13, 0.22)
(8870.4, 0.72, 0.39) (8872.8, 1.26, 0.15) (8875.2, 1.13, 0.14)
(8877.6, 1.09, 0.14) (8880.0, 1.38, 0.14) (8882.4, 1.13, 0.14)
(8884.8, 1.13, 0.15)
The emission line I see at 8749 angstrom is Halpha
